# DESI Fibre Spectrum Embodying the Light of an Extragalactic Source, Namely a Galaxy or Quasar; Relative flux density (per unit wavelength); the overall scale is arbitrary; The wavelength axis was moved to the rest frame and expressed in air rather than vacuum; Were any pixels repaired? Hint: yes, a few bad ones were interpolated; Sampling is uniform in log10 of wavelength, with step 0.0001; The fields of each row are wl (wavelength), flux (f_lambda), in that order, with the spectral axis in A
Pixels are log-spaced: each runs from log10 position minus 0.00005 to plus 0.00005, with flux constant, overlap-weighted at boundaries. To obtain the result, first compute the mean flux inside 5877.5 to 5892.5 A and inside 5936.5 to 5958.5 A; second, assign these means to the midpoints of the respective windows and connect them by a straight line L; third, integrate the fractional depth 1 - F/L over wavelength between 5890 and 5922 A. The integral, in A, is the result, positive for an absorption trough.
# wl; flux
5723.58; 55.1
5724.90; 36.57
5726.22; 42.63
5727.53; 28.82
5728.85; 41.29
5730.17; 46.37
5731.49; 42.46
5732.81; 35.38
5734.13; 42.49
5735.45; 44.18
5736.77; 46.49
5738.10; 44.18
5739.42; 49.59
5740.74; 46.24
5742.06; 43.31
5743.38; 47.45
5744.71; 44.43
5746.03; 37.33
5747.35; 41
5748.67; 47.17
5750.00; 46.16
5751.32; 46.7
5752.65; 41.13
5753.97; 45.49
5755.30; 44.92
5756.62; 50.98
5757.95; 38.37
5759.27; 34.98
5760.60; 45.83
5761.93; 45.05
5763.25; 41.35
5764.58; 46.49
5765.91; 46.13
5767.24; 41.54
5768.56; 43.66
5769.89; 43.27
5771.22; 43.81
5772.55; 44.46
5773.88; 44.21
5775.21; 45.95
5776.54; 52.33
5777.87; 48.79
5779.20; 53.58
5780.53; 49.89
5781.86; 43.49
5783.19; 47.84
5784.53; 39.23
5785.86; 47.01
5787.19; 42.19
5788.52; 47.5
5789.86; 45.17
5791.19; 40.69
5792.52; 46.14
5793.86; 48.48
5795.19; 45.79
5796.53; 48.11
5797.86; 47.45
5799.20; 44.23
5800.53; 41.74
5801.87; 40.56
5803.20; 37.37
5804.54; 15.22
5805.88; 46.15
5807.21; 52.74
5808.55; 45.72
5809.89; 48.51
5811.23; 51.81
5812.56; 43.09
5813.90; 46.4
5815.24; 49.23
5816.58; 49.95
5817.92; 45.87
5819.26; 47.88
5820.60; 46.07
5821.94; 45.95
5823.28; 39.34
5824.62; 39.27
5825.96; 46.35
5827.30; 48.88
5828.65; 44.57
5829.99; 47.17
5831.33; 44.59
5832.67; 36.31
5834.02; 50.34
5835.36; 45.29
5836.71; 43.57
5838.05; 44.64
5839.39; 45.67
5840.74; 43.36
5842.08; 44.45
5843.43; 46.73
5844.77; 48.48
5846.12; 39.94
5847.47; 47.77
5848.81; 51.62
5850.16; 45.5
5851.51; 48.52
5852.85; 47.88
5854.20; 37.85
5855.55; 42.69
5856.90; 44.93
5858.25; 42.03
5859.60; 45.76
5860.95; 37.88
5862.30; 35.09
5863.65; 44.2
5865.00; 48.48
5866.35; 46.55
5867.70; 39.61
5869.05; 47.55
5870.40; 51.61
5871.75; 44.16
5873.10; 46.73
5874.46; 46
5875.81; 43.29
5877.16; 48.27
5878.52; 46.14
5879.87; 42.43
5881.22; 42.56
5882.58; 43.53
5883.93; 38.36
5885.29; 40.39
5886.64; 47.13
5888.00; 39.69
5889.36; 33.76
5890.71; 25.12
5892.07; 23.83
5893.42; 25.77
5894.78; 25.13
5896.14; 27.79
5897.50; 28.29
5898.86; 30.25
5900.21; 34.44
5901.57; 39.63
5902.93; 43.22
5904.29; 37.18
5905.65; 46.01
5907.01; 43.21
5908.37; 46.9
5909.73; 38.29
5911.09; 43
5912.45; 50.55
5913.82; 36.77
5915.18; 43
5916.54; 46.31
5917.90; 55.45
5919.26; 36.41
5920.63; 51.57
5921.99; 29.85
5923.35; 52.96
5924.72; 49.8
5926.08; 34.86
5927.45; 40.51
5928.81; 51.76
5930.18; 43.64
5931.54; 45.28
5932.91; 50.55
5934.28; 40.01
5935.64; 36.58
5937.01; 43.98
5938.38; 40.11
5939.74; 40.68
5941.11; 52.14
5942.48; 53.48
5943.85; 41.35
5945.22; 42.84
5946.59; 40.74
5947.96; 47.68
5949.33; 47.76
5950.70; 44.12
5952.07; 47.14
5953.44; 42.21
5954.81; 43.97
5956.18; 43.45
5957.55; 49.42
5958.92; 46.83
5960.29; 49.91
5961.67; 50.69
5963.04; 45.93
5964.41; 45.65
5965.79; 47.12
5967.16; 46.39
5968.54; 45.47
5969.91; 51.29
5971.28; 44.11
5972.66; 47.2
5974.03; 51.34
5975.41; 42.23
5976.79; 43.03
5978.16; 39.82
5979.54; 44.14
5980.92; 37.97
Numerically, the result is 2.4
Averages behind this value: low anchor 38.9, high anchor 45.1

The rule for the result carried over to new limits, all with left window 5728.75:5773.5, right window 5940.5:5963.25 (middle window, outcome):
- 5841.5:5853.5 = -0.45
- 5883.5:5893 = 2.18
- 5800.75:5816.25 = 0.40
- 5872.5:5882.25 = 0.10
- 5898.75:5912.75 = 1.38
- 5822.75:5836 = 0.18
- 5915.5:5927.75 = 0.47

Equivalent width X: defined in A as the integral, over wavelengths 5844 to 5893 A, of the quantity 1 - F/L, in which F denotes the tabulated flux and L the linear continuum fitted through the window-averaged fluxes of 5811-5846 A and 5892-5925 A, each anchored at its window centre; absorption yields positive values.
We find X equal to -0.3 A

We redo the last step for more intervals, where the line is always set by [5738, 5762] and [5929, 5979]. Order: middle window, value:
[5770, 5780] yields -0.7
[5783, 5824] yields 0.0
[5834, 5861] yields -0.1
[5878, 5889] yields 0.7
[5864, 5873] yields -0.3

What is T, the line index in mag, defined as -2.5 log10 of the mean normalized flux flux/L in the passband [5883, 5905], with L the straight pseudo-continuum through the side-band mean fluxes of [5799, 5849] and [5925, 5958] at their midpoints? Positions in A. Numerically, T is 0.30 mag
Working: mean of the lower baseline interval 44.6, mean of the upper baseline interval 44.4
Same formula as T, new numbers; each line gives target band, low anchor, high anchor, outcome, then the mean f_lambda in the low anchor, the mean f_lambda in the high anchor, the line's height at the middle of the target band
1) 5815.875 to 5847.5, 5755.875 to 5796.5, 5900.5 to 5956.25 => -0.01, 45.2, 44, 44.7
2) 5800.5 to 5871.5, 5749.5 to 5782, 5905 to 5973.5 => 0.02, 45.2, 45.1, 45.2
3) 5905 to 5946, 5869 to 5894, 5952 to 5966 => -0.01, 40.8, 46.5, 44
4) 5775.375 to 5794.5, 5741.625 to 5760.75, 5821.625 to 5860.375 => -0.06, 43.6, 44.8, 44.1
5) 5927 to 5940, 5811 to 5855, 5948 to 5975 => 0.07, 45.5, 46.8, 46.5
